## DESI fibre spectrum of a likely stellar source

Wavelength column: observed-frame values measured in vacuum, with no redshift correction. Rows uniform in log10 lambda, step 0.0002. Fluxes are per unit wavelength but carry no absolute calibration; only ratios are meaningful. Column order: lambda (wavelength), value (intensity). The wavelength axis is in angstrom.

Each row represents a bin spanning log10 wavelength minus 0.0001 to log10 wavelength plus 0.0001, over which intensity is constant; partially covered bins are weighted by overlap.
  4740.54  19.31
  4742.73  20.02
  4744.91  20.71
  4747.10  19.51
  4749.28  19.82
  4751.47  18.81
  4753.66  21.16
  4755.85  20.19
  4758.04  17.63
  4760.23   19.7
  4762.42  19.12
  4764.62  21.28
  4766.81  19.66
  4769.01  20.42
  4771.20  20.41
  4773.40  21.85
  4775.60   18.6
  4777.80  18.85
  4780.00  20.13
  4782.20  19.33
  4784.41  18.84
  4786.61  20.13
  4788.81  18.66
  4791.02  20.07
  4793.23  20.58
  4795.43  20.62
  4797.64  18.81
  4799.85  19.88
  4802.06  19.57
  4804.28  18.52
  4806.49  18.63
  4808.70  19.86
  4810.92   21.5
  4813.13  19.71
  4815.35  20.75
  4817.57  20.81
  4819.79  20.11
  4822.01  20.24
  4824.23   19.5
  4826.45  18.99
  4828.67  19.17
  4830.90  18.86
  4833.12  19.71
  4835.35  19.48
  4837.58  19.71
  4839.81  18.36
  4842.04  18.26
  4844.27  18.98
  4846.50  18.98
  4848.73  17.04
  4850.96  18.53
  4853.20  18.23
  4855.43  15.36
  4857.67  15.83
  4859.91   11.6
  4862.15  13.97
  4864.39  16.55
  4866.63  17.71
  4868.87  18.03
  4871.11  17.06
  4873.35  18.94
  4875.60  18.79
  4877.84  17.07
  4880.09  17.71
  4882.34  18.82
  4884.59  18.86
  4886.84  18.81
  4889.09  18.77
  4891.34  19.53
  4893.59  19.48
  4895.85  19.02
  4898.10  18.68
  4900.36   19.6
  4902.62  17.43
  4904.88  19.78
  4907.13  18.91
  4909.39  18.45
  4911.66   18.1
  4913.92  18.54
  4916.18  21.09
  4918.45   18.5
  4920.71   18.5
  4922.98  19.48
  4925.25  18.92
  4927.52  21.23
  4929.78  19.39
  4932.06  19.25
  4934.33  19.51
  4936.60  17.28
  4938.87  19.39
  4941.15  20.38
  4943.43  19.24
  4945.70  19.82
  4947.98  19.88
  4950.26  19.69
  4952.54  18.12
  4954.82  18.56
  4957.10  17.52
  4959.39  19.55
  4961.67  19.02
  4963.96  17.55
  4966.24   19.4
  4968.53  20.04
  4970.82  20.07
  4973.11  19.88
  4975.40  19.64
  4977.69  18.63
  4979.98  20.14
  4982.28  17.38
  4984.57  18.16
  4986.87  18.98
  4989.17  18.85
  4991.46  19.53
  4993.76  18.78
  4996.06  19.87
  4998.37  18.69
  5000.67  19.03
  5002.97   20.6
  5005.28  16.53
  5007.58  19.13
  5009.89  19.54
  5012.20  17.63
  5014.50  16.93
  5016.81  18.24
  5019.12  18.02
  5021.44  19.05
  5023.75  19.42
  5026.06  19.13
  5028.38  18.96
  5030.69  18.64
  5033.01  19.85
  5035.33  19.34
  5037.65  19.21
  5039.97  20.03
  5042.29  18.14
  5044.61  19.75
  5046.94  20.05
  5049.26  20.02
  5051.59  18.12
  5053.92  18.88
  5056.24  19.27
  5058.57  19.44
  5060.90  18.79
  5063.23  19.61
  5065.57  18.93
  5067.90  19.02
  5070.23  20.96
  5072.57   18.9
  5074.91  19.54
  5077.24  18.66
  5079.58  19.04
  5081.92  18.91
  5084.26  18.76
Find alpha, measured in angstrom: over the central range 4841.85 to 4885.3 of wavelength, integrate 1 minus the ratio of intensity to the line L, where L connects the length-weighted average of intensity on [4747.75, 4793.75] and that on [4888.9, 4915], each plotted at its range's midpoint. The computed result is 4.2 angstrom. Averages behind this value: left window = 19.8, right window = 18.9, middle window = 17.3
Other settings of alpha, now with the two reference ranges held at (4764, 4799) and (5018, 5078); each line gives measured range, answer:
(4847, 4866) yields 3.5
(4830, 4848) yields 0.7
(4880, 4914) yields 1.3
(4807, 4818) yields -0.3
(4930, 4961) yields 0.6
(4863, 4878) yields 1.5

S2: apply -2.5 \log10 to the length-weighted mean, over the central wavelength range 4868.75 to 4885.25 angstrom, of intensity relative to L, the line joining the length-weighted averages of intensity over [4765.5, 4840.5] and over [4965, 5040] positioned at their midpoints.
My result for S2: 0.08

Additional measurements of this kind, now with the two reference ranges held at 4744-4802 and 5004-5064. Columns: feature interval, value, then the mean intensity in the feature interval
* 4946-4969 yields 0.014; 18.9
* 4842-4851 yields 0.068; 18.4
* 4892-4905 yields 0.024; 18.9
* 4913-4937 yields -0.002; 19.3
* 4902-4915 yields 0.043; 18.6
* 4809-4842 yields -0.006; 19.7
